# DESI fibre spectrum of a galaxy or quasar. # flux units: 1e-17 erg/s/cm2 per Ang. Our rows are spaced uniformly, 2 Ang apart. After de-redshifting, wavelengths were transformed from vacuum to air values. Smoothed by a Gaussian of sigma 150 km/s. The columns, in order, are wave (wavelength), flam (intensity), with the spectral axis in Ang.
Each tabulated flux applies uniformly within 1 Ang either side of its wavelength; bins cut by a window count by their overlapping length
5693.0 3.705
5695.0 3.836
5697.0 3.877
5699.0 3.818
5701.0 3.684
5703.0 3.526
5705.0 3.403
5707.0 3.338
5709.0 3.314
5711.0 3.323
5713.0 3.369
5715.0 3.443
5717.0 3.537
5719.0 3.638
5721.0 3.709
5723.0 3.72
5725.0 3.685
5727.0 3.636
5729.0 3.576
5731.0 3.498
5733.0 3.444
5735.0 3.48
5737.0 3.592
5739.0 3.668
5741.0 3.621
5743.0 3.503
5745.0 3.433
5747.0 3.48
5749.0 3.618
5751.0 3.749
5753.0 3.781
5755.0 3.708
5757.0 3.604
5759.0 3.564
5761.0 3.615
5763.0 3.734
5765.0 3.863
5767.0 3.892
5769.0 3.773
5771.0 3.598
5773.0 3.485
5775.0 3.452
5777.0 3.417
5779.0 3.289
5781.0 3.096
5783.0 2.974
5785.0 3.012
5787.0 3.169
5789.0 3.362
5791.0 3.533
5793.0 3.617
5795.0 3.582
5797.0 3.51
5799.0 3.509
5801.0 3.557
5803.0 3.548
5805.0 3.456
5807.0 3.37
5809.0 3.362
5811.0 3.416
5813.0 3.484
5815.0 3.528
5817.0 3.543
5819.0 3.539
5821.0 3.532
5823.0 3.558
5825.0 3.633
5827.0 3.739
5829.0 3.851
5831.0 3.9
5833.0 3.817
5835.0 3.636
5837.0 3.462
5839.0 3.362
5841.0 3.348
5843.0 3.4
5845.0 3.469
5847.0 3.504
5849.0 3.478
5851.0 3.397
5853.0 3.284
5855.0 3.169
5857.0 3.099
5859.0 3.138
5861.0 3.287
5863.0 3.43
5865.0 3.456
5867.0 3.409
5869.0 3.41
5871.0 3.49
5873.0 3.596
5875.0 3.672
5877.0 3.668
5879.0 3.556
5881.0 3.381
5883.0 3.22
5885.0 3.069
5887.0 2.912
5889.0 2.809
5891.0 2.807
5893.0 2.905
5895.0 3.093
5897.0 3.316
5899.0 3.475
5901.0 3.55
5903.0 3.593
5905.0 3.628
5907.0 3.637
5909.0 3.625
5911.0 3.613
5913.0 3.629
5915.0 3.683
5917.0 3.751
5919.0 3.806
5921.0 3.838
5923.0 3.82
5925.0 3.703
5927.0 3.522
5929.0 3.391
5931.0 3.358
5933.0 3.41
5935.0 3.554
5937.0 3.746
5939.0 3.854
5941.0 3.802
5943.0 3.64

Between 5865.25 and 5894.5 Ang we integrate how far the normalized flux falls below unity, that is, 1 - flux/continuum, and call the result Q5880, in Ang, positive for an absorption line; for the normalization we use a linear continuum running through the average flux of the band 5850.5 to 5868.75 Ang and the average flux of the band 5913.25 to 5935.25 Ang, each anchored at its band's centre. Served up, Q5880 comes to 1.0 Ang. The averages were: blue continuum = 3.3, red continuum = 3.62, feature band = 3.28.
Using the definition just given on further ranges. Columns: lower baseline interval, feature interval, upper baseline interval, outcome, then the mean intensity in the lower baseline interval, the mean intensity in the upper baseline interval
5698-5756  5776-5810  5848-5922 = 1.2 Ang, 3.56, 3.4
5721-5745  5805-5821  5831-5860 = 0.0 Ang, 3.58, 3.41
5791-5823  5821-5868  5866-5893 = -1.0 Ang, 3.51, 3.29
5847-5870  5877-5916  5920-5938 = 1.4 Ang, 3.33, 3.59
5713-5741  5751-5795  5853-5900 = -0.3 Ang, 3.58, 3.28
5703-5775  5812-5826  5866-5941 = -0.1 Ang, 3.58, 3.48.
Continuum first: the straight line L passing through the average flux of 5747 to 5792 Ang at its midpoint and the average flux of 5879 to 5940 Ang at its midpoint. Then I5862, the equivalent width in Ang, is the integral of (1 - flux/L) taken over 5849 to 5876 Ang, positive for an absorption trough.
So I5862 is 0.78 Ang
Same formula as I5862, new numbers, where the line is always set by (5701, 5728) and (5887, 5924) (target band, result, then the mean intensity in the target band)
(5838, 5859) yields 0.83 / 3.34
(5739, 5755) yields -0.46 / 3.61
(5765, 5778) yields -0.45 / 3.62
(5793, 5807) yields -0.12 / 3.52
